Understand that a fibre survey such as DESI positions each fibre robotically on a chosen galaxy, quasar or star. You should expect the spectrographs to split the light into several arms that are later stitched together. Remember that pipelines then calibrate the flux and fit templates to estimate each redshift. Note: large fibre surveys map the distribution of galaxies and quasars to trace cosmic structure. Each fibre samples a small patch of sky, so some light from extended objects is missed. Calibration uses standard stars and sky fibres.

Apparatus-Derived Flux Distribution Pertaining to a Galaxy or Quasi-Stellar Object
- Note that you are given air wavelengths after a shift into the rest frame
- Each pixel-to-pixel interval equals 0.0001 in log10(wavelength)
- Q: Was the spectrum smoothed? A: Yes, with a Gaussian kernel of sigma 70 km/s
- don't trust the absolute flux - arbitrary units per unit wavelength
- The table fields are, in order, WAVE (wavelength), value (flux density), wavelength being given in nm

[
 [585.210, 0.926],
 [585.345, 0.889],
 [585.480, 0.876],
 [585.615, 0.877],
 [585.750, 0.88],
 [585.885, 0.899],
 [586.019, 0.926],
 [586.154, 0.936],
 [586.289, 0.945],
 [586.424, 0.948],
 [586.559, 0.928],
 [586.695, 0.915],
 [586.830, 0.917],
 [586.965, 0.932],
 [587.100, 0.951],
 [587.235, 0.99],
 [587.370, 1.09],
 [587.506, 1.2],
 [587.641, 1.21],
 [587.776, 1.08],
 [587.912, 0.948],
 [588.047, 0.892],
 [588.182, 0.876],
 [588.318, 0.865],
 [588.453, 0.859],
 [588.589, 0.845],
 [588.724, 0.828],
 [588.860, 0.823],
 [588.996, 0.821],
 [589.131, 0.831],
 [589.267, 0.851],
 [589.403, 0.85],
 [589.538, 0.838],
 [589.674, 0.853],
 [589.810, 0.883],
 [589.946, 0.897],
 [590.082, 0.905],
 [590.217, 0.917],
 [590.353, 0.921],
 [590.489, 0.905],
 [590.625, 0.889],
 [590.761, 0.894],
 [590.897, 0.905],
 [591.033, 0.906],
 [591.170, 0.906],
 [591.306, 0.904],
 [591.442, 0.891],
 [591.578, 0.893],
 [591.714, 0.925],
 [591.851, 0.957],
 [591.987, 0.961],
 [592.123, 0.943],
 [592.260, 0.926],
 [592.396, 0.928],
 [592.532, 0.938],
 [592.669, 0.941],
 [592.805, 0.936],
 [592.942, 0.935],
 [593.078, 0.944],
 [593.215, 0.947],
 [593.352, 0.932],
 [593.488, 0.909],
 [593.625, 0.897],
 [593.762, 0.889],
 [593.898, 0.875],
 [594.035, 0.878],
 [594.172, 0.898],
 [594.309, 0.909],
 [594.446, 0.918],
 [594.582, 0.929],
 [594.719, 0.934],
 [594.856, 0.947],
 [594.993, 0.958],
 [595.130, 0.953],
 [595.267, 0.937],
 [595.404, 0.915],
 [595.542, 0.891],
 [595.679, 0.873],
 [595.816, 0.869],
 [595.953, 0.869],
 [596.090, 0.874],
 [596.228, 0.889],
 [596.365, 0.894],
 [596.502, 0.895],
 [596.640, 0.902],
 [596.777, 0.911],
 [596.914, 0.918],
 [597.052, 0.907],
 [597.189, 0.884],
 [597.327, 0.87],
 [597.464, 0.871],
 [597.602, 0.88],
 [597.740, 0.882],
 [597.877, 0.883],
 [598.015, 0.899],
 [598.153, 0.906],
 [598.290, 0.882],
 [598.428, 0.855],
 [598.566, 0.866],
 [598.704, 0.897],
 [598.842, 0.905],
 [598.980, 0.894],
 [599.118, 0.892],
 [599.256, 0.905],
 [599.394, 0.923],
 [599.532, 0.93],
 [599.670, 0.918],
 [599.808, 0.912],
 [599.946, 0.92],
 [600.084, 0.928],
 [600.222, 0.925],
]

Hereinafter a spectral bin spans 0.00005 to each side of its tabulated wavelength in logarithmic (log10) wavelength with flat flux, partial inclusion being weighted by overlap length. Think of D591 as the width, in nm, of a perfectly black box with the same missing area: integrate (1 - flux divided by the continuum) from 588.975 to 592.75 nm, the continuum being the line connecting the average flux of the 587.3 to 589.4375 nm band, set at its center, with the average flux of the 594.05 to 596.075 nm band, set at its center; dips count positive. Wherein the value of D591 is 0.09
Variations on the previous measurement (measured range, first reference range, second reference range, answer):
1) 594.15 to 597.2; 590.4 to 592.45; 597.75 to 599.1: -0.03 nm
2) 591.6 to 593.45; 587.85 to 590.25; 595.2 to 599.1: -0.13 nm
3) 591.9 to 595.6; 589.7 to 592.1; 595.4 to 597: -0.11 nm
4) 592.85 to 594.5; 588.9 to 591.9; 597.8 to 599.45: -0.04 nm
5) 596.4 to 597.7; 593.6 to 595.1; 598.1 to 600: 0.02 nm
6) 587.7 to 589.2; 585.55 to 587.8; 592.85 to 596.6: 0.13 nm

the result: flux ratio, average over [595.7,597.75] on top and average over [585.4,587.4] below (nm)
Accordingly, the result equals 0.95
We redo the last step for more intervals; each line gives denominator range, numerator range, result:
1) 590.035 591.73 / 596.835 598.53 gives 0.98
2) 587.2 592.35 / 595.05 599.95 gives 0.98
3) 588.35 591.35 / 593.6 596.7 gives 1.03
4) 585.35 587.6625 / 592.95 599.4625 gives 0.94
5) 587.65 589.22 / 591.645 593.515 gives 1.05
